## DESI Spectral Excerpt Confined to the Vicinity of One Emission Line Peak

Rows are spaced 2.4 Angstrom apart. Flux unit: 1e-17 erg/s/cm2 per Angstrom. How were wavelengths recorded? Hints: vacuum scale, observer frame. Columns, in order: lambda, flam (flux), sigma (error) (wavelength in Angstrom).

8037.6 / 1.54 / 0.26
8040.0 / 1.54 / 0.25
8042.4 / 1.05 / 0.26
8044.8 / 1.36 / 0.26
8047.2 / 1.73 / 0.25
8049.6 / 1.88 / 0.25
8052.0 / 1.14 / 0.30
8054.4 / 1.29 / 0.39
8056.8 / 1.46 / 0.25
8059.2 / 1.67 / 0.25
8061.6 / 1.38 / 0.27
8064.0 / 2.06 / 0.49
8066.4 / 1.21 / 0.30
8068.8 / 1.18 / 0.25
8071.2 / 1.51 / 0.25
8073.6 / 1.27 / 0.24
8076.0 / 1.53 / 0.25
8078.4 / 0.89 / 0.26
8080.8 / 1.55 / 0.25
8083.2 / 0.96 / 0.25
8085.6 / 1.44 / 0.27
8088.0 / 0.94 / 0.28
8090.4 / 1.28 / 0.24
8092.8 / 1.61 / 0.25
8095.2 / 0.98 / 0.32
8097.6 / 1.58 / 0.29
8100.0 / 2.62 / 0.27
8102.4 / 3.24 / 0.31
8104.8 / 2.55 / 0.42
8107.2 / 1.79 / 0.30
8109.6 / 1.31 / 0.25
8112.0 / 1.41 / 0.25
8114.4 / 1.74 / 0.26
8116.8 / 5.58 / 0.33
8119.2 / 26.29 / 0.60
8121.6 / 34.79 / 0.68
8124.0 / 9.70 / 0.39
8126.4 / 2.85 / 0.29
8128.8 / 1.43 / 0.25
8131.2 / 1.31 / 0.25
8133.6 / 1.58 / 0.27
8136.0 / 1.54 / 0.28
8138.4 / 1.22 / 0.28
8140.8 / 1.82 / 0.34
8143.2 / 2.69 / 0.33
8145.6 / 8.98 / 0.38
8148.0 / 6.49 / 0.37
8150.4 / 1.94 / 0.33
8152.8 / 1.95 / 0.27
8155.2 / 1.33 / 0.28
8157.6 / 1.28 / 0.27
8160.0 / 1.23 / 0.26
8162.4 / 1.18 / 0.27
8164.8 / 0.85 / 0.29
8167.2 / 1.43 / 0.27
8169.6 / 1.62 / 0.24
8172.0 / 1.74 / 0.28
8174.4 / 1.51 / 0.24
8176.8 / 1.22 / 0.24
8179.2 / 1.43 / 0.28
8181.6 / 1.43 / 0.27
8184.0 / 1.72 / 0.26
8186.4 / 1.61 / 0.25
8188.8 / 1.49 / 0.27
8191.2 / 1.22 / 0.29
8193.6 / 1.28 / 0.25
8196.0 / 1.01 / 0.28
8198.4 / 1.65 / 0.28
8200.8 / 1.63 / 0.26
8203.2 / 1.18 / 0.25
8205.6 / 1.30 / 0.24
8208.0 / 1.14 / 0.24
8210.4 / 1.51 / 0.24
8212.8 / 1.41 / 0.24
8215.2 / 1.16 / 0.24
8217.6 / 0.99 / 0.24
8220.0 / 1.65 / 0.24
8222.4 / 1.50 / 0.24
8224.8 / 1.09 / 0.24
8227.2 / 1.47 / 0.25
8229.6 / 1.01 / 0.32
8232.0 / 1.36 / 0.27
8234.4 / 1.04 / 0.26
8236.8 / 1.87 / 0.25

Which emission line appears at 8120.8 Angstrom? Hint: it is H-alpha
